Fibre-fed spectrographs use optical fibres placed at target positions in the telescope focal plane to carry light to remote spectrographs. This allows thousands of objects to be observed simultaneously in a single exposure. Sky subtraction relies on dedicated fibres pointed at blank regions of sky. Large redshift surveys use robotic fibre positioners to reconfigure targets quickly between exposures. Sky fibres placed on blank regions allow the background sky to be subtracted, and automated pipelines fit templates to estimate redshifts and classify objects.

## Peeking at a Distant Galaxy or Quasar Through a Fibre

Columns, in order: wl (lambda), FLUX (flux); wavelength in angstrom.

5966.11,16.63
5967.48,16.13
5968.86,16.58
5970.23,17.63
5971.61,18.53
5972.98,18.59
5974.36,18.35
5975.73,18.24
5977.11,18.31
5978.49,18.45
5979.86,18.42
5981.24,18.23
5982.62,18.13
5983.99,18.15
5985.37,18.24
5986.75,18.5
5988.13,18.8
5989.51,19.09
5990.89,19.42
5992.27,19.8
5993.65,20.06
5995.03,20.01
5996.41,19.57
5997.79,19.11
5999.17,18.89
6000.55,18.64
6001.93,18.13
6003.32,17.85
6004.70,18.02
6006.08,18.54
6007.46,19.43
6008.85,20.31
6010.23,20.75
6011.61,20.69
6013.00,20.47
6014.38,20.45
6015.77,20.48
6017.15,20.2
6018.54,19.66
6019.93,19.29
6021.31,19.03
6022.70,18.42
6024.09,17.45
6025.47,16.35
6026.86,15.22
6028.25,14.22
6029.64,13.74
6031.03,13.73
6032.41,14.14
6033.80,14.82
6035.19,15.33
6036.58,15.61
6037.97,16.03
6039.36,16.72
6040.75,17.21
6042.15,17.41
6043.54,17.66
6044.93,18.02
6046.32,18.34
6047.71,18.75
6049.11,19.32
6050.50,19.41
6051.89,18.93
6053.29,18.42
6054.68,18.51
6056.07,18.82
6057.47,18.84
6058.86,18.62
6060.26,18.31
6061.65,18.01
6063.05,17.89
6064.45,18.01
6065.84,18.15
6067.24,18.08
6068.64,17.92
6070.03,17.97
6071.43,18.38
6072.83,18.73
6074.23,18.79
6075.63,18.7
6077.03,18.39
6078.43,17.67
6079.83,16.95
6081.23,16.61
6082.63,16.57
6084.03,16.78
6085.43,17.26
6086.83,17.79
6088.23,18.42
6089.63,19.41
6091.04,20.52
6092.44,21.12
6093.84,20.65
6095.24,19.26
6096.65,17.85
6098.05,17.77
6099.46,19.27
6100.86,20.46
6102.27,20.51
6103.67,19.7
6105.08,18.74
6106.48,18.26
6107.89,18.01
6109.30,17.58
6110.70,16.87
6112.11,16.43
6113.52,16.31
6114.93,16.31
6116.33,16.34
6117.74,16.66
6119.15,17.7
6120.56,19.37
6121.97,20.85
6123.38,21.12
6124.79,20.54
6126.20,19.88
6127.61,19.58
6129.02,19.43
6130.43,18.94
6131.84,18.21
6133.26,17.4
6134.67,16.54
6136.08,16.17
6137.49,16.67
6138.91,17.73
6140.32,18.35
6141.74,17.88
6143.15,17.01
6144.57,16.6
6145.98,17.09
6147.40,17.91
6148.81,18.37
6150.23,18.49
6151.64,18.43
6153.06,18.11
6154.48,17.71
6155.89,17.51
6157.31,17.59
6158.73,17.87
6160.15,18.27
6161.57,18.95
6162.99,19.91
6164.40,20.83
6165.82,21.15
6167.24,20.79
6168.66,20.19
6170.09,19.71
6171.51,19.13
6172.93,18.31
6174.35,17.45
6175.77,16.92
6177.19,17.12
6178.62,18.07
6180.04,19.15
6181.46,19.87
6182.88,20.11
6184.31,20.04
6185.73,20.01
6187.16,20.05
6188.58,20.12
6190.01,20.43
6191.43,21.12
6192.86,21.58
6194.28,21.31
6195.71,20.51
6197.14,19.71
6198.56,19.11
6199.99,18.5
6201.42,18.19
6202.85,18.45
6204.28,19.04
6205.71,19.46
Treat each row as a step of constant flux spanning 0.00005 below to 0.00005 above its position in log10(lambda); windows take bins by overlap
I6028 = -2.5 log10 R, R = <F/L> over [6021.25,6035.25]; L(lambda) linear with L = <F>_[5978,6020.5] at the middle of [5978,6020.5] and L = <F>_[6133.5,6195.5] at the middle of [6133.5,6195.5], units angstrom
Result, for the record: 0.23 mag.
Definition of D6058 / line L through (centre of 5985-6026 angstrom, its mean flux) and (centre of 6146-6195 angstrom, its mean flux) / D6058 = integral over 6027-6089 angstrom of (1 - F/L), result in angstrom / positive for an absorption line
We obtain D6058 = 5.7 angstrom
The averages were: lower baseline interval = 19.2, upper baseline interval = 19.2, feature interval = 17.4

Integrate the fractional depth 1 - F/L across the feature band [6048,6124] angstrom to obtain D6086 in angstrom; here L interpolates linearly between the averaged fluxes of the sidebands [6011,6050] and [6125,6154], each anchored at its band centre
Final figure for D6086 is -2.9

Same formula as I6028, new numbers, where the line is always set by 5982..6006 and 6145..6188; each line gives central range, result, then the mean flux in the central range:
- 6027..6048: 0.17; 16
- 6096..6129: 0.02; 18.5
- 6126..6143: 0.05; 18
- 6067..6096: 0.03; 18.4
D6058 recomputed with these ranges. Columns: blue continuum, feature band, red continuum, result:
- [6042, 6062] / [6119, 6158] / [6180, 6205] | 2.2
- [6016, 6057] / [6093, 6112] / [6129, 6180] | -1.0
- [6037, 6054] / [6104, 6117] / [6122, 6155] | 0.6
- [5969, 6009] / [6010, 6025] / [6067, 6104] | -0.8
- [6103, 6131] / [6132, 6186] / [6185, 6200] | 3.0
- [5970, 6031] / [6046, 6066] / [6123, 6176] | 0.0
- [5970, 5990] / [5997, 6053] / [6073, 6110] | 1.6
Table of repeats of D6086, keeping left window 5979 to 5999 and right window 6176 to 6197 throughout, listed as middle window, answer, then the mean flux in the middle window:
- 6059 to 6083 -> 1.7 angstrom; 18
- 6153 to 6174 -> 0.8 angstrom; 19.1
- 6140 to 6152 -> 1.2 angstrom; 17.8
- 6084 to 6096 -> 0.2 angstrom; 19.1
